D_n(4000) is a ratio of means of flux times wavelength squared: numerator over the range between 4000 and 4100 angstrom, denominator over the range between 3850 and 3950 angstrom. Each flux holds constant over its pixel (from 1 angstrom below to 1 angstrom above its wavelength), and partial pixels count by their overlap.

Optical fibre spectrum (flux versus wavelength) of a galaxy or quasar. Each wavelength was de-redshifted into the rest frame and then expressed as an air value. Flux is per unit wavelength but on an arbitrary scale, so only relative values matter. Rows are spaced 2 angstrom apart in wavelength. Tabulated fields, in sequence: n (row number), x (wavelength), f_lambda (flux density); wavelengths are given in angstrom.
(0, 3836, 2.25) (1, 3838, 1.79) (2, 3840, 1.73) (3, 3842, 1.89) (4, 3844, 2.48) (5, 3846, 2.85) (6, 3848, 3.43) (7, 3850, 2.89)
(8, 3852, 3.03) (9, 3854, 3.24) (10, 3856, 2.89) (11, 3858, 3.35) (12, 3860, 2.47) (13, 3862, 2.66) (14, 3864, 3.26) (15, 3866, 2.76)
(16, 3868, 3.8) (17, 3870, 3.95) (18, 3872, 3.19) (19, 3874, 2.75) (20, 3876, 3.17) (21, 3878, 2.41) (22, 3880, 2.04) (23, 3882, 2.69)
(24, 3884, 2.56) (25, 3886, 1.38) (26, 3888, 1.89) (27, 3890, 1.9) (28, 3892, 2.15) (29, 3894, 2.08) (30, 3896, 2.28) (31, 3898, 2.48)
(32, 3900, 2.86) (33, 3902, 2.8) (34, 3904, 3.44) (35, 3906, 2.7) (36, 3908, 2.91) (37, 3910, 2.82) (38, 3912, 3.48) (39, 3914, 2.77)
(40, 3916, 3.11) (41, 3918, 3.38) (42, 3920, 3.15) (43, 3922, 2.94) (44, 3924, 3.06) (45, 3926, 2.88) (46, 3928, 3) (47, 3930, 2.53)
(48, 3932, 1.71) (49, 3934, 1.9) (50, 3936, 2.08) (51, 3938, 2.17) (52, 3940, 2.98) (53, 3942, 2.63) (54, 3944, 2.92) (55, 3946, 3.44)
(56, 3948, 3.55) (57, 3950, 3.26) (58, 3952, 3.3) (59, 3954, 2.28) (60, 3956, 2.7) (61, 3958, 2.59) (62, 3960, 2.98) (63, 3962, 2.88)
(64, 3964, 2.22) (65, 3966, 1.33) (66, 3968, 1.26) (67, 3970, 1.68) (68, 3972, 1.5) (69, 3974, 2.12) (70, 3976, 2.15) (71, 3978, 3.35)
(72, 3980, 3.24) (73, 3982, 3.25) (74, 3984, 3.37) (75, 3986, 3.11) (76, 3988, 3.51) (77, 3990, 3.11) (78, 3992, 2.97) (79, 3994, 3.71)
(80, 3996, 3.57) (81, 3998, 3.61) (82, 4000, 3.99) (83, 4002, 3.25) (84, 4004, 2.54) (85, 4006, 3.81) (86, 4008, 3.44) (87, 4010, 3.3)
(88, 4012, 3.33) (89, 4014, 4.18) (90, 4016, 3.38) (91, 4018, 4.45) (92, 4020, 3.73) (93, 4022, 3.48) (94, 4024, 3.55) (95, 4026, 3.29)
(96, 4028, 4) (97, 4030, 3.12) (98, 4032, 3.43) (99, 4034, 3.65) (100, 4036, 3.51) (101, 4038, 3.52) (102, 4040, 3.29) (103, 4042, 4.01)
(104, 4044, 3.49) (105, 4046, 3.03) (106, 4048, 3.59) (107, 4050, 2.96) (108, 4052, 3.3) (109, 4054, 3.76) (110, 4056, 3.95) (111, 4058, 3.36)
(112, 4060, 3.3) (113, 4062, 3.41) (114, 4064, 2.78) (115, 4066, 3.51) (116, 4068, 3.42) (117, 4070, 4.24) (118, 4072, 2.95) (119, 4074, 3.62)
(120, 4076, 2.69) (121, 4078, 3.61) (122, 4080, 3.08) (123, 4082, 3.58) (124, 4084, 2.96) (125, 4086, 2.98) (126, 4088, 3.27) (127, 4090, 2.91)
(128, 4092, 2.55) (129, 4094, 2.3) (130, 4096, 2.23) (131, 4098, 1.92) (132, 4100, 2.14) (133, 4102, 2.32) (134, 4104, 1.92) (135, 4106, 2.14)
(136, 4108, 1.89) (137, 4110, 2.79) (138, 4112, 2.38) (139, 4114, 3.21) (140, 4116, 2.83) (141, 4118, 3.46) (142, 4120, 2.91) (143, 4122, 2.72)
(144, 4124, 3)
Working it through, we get 1.29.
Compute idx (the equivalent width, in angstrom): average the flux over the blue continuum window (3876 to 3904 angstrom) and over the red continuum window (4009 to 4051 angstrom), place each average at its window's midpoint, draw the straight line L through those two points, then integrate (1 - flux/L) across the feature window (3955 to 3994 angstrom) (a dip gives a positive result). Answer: 5.7 angstrom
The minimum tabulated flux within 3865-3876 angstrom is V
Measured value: 2.75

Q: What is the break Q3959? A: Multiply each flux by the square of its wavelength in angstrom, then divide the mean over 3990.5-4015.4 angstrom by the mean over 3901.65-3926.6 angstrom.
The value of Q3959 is 1.19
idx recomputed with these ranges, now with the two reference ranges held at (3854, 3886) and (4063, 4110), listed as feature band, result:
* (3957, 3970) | 3.2 angstrom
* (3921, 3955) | 1.5 angstrom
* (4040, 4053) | -2.5 angstrom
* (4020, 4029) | -2.4 angstrom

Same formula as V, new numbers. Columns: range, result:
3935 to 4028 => 1.26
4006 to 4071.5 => 2.78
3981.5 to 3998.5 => 2.97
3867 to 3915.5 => 1.38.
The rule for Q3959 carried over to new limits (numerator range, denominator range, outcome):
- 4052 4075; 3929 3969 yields 1.45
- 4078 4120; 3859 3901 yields 1.14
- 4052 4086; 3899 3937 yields 1.29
